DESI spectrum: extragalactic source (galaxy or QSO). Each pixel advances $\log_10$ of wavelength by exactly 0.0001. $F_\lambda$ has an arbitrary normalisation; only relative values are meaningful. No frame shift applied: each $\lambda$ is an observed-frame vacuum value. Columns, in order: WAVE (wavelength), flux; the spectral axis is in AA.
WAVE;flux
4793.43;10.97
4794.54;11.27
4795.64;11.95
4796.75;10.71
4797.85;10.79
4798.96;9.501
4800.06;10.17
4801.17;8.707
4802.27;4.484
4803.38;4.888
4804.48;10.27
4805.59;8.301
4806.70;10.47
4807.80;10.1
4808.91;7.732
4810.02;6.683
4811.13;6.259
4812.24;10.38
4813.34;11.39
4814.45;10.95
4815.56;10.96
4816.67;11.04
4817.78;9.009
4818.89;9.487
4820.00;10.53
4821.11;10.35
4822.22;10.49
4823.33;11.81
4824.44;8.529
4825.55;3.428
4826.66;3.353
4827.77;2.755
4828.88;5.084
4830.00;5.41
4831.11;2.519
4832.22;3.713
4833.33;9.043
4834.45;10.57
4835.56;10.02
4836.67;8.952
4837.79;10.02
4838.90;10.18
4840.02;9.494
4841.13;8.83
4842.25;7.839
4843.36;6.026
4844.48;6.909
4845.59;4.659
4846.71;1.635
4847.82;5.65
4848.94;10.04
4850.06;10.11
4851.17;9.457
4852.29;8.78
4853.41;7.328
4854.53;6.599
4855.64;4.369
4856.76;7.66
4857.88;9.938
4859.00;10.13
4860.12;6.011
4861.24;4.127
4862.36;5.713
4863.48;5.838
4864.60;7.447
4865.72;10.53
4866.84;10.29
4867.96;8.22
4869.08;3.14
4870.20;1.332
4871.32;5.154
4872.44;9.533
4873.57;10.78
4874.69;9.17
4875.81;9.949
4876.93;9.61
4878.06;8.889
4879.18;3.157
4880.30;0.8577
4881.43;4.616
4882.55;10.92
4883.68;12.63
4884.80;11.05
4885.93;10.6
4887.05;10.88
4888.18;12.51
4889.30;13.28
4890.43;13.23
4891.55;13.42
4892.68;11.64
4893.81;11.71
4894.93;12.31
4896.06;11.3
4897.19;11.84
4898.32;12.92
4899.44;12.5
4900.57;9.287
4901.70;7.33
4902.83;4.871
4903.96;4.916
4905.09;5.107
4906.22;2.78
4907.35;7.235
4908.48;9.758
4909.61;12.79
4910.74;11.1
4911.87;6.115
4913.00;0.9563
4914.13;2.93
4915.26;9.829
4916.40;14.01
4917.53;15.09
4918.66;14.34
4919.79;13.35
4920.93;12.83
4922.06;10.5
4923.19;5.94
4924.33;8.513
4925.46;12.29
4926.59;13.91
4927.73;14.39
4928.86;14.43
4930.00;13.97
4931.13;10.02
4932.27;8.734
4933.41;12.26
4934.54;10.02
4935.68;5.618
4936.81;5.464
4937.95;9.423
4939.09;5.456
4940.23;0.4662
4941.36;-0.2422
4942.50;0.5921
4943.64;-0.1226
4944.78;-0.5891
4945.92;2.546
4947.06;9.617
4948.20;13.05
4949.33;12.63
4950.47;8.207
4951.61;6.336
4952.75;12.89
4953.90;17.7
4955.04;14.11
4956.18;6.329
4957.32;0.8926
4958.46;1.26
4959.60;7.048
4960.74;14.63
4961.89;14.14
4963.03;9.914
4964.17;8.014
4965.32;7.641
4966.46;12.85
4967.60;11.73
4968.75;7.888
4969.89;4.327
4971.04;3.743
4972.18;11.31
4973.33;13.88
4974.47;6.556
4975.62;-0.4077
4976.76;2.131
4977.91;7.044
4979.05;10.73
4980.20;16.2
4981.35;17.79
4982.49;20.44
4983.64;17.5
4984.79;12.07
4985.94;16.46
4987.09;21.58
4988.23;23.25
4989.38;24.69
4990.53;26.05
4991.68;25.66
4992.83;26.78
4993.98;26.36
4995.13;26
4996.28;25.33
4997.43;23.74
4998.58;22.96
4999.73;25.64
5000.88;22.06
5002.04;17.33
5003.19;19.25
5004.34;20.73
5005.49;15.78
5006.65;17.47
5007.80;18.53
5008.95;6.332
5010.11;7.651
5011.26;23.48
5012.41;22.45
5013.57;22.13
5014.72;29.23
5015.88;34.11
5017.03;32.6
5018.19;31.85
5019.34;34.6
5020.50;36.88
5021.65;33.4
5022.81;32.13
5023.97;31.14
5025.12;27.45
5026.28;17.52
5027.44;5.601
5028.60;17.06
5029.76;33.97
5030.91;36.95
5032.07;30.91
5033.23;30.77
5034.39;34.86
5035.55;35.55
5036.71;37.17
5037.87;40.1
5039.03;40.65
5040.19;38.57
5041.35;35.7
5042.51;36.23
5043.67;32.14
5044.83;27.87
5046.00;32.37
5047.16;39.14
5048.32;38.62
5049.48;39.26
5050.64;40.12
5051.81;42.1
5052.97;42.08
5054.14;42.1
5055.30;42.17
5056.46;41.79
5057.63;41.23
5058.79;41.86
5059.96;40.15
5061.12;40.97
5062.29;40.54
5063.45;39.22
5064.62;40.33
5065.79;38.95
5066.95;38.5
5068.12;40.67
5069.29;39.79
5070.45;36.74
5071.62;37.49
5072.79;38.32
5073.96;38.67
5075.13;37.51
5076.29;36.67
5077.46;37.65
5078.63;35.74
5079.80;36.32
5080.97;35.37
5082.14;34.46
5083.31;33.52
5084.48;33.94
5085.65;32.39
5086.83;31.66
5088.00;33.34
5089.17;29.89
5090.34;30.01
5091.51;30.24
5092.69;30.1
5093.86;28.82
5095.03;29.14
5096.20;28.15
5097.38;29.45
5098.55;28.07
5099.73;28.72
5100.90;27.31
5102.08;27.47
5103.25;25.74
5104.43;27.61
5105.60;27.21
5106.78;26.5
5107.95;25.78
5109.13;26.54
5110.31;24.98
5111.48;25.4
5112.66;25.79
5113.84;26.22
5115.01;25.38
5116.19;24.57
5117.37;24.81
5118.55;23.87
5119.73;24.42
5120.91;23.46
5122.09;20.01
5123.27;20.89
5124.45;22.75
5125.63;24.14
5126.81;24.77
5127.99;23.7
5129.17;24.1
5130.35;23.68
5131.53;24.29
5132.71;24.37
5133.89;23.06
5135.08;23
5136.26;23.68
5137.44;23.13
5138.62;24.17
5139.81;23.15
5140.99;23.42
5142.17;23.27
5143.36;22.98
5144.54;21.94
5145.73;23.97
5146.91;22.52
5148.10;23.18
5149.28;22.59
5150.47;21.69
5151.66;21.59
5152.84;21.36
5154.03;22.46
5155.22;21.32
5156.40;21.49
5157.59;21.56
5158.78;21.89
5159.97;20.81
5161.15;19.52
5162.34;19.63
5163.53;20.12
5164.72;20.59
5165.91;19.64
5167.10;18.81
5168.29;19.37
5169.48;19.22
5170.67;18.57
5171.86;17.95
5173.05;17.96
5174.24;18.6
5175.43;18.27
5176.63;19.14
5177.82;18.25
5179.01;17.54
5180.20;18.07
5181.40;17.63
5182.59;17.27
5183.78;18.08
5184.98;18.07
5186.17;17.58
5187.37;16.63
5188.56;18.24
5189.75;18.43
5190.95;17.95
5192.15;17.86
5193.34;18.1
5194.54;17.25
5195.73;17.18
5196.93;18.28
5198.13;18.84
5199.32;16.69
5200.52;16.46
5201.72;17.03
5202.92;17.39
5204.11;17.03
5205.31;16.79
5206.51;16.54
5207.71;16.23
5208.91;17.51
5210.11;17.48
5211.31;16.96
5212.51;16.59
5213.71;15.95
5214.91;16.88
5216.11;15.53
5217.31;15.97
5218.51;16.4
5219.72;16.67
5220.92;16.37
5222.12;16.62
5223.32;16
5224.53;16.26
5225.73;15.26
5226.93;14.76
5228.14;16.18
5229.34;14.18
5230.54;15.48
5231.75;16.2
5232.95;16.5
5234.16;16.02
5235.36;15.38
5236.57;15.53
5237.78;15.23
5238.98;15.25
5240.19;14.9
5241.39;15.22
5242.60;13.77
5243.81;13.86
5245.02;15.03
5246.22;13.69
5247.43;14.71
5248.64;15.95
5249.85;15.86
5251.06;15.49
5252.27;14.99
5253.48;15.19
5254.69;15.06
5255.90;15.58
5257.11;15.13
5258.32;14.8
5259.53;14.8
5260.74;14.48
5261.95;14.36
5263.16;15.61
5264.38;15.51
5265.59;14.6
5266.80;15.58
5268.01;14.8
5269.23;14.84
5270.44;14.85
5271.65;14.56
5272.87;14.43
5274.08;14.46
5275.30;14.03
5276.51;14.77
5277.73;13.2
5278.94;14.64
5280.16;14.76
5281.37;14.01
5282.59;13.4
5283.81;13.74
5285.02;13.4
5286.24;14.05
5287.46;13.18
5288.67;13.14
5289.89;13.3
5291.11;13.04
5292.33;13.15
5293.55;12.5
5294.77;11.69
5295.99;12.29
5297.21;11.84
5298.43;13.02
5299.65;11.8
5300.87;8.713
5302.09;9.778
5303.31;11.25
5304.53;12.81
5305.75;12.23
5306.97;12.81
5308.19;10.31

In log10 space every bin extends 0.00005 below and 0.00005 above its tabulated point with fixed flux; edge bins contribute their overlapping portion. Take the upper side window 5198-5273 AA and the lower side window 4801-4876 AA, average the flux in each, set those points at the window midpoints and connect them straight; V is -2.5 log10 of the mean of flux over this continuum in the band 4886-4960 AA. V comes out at 0.04 mag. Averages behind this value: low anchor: 7.79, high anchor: 15.7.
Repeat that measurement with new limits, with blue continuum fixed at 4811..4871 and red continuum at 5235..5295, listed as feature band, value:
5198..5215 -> -0.24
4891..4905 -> -0.18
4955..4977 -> 0.23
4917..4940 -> -0.18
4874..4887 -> -0.02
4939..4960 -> 0.45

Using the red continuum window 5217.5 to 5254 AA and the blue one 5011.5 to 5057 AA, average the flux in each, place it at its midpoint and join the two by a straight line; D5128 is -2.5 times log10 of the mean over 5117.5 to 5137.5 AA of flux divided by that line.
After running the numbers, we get 0.07 mag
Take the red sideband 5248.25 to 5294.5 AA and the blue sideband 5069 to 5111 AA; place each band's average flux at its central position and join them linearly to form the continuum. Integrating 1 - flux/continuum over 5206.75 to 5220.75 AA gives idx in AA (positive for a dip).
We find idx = 2.3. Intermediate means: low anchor 31.6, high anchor 14.4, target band 16.5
